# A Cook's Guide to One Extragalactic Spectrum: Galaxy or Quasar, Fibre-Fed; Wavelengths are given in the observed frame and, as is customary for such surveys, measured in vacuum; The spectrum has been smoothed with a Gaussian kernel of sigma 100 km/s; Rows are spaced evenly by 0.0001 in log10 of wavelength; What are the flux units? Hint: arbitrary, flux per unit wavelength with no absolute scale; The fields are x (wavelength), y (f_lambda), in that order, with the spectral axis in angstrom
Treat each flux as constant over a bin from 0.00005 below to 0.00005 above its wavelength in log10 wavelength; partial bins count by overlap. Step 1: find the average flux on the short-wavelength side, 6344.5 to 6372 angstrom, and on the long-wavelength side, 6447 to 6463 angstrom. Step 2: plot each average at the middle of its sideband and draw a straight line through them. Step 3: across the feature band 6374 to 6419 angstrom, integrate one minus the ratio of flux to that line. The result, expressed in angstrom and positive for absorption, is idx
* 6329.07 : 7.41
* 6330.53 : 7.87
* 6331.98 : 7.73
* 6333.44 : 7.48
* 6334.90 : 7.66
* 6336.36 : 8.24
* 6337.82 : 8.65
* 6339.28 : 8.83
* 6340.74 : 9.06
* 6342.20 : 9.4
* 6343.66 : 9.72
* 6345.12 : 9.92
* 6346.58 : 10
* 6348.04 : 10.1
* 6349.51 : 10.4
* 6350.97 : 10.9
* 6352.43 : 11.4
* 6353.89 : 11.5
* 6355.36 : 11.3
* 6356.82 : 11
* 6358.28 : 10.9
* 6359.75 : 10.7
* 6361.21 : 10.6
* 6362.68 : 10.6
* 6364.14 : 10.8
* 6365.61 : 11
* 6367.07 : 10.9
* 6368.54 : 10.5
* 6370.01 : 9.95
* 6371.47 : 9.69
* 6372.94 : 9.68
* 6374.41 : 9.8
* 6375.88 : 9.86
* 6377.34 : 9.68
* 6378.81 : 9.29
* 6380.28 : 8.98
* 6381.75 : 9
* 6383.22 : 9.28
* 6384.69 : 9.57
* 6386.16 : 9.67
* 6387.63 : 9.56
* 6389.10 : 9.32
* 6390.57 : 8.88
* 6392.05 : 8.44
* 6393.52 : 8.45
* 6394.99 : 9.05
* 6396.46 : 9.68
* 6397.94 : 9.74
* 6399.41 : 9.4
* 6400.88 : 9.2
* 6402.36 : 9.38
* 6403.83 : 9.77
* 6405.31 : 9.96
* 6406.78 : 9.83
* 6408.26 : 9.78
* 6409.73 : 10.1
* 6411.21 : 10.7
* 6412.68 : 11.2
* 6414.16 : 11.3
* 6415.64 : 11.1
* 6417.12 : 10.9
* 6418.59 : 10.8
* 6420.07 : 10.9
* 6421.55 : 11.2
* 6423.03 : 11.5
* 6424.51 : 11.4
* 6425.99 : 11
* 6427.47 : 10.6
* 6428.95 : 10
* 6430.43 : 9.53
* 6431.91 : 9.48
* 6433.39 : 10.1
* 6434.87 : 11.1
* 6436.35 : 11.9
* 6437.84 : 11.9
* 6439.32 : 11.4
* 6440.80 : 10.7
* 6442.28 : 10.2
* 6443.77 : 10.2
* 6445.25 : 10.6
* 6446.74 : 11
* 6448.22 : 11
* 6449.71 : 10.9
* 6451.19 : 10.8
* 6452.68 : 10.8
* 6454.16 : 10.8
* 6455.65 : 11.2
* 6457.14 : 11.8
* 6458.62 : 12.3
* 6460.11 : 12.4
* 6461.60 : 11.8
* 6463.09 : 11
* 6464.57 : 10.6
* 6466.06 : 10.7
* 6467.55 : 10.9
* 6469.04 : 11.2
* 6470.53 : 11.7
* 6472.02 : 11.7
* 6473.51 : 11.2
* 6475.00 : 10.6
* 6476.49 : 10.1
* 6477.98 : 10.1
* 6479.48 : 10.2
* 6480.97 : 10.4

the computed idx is 5.0 angstrom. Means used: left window 10.7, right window 11.4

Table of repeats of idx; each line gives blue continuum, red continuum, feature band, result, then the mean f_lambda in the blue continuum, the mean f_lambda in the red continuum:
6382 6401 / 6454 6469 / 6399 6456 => -1.57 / 9.25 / 11.4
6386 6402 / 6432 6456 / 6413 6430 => -1.41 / 9.2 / 10.9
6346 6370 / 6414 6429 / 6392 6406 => 2.01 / 10.8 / 11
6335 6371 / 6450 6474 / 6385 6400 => 1.95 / 10.2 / 11.3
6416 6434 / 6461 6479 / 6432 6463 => -0.91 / 10.6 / 10.9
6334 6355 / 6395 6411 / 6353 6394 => -1.17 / 9.71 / 9.69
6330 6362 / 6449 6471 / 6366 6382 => 0.45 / 9.71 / 11.3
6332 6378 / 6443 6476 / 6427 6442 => 0.28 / 9.97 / 11.1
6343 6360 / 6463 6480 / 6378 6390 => 1.54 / 10.7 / 10.8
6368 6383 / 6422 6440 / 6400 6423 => -0.05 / 9.62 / 10.8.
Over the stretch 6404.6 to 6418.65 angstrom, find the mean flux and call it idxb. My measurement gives 10.6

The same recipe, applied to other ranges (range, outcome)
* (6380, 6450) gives 10.2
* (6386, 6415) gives 9.68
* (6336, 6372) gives 10.3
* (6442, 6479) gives 11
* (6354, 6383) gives 10.2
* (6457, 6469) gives 11.4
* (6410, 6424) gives 11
